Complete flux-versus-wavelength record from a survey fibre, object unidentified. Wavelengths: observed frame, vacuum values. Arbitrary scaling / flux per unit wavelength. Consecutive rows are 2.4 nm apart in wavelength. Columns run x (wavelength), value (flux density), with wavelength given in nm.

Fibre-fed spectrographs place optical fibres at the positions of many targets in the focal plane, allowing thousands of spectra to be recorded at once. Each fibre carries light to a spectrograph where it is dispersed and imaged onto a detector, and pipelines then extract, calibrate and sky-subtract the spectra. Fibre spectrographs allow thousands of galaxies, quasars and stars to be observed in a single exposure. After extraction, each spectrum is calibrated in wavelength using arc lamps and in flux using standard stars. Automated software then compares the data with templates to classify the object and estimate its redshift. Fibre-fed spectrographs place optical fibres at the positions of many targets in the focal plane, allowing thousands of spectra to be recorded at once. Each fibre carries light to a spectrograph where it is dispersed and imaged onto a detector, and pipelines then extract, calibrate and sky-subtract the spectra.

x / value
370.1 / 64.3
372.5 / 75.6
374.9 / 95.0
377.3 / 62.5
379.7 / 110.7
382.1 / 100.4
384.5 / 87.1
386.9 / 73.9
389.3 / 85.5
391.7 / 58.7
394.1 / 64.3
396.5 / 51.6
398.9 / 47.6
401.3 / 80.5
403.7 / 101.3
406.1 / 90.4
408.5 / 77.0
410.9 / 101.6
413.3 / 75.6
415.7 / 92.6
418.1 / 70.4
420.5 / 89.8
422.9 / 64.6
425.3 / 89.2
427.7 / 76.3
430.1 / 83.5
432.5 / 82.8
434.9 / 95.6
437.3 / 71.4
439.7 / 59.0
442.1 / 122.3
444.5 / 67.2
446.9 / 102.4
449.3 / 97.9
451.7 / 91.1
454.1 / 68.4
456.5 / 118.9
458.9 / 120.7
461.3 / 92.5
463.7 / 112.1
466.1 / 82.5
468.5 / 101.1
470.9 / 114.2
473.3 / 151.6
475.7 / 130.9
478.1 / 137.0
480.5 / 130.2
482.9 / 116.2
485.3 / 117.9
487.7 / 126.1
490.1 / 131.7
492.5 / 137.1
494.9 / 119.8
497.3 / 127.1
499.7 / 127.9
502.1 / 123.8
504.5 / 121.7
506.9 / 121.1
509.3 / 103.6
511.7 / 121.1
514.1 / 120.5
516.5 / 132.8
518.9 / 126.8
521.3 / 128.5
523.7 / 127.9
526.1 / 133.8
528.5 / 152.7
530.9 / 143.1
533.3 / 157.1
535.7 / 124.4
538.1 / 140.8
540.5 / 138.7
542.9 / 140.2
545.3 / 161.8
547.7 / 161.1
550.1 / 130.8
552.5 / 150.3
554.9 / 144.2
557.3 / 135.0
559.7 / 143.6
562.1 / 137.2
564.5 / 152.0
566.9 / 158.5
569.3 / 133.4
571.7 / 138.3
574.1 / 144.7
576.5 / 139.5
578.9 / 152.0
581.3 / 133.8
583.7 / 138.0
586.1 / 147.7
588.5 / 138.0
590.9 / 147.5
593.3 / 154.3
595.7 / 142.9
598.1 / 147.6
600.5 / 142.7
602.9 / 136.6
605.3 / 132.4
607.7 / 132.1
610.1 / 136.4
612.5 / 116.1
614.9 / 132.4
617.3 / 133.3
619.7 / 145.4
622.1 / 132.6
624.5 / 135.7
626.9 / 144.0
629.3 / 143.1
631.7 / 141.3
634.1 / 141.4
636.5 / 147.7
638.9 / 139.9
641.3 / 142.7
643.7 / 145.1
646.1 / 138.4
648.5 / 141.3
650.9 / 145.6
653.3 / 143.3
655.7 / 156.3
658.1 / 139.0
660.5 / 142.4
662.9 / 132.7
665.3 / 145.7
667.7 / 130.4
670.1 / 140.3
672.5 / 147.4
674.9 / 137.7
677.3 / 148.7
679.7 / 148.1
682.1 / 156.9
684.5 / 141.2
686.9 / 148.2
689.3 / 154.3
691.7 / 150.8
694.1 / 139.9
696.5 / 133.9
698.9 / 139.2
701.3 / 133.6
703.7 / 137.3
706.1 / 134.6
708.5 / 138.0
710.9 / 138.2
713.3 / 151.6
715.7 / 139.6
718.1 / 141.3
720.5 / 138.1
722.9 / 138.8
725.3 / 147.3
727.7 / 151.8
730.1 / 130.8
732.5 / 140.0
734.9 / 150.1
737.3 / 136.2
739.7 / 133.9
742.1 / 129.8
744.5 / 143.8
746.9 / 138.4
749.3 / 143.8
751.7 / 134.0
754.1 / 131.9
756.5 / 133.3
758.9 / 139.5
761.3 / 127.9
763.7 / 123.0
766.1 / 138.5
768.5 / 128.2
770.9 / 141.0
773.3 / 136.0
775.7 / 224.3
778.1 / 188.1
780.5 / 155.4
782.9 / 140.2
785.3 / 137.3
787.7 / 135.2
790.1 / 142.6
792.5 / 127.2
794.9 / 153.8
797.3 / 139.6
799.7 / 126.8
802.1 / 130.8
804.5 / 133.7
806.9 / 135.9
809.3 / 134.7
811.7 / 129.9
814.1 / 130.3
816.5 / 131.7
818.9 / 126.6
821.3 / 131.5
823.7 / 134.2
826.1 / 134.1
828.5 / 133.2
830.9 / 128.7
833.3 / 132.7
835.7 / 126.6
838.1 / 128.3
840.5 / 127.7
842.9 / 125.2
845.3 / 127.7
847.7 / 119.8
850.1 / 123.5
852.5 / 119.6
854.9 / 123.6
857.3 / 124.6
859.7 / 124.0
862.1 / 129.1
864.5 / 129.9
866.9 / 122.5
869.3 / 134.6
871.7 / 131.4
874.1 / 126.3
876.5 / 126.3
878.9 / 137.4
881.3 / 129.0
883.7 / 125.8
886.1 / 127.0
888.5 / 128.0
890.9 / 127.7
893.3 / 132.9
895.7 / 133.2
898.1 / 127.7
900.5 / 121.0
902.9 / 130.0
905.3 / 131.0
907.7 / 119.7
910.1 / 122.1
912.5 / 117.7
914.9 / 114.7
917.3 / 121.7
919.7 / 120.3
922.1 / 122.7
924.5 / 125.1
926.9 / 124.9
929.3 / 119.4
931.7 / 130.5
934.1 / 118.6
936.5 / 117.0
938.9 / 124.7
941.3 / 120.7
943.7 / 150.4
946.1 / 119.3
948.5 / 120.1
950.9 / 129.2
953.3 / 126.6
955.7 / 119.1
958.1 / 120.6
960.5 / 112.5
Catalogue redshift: 0.183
